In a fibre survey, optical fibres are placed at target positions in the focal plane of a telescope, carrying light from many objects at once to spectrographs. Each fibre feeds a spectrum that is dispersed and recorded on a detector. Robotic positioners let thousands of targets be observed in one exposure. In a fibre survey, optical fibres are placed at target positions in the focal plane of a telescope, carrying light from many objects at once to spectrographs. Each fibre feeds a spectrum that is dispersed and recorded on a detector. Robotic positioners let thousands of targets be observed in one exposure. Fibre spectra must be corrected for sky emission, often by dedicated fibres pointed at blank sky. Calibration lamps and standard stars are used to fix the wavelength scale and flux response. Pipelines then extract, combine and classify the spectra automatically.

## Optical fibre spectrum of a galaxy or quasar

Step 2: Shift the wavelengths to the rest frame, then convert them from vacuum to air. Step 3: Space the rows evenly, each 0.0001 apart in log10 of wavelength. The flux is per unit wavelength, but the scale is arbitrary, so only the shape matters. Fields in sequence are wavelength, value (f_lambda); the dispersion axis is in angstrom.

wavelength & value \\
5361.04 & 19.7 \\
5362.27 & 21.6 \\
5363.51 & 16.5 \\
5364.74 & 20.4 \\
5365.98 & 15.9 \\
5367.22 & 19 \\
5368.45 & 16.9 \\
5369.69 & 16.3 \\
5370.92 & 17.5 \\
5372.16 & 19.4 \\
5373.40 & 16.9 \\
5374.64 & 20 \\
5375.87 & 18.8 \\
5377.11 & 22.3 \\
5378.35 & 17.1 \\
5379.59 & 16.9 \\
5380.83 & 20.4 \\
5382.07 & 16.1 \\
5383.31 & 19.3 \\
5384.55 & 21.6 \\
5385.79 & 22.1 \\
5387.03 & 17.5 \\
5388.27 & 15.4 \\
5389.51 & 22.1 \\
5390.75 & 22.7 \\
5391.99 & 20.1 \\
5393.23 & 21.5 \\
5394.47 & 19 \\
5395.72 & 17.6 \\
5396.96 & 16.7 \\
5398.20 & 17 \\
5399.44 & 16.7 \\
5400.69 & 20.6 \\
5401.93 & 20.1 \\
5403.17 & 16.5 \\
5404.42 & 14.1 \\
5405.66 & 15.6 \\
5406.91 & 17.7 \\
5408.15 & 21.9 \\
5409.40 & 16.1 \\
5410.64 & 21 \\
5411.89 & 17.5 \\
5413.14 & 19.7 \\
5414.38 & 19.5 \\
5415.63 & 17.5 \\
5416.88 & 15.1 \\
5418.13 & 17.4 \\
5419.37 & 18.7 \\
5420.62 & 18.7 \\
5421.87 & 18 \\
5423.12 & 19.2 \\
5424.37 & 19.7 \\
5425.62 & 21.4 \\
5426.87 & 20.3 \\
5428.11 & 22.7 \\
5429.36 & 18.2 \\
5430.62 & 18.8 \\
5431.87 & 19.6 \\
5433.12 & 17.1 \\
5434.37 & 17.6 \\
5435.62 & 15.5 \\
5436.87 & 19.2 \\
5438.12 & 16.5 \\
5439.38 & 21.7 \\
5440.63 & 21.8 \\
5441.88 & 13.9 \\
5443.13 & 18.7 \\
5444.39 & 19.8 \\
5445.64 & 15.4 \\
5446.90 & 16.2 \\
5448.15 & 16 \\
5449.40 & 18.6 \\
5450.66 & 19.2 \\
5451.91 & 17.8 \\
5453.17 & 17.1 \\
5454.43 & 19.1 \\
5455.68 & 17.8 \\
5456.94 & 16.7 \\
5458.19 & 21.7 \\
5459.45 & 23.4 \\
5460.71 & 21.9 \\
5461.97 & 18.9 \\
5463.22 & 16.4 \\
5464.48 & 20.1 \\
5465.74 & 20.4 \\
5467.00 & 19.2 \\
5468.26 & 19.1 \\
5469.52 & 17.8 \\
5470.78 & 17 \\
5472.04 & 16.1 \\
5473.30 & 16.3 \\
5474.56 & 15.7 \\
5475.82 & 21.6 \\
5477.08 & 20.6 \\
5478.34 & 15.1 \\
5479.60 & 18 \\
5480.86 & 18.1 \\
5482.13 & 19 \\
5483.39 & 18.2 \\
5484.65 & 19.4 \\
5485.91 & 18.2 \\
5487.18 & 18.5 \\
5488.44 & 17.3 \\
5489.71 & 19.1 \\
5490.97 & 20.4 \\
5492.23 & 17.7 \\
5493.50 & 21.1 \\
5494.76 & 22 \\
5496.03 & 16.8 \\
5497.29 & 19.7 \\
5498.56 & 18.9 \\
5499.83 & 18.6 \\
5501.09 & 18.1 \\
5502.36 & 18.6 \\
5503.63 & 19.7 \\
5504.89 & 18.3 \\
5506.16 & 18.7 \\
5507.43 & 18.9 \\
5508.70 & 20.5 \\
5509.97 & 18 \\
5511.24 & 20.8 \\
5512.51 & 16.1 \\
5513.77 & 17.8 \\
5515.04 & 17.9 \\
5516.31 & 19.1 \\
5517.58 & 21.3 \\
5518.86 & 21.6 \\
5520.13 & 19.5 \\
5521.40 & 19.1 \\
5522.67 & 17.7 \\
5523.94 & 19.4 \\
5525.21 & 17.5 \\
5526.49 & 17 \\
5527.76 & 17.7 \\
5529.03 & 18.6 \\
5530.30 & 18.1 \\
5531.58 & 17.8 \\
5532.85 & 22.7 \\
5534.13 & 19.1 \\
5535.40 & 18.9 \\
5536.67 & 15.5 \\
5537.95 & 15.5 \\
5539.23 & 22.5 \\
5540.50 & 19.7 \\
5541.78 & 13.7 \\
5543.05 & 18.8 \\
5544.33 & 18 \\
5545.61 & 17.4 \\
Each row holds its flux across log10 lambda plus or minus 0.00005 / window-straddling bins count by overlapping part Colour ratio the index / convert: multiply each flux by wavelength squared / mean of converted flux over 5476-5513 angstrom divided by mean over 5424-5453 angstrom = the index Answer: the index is 1.04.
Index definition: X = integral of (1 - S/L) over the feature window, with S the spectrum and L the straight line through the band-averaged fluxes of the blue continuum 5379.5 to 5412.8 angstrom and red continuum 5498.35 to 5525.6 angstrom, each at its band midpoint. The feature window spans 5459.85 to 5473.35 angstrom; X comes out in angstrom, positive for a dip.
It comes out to 0.1 angstrom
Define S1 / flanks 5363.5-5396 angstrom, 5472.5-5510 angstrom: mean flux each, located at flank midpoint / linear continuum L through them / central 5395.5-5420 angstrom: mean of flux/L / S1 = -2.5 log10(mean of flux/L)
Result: 0.060 mag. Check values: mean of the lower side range 18.9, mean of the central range 17.9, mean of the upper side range 18.7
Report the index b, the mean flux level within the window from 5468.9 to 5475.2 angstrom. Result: 16.6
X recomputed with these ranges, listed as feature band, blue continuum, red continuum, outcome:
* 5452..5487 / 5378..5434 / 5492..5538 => 0.3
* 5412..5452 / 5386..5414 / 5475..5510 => 0.6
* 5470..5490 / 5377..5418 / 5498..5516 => 0.7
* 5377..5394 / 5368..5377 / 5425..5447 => -1.2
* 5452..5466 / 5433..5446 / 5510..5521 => -0.8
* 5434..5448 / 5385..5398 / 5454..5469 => 1.2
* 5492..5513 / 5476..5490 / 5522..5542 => -0.7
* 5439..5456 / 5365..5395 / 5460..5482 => 0.5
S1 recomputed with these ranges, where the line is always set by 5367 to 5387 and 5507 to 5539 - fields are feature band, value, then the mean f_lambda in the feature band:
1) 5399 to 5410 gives 0.06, 17.7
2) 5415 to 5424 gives 0.05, 17.8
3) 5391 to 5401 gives 0.00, 18.7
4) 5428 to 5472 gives 0.01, 18.5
